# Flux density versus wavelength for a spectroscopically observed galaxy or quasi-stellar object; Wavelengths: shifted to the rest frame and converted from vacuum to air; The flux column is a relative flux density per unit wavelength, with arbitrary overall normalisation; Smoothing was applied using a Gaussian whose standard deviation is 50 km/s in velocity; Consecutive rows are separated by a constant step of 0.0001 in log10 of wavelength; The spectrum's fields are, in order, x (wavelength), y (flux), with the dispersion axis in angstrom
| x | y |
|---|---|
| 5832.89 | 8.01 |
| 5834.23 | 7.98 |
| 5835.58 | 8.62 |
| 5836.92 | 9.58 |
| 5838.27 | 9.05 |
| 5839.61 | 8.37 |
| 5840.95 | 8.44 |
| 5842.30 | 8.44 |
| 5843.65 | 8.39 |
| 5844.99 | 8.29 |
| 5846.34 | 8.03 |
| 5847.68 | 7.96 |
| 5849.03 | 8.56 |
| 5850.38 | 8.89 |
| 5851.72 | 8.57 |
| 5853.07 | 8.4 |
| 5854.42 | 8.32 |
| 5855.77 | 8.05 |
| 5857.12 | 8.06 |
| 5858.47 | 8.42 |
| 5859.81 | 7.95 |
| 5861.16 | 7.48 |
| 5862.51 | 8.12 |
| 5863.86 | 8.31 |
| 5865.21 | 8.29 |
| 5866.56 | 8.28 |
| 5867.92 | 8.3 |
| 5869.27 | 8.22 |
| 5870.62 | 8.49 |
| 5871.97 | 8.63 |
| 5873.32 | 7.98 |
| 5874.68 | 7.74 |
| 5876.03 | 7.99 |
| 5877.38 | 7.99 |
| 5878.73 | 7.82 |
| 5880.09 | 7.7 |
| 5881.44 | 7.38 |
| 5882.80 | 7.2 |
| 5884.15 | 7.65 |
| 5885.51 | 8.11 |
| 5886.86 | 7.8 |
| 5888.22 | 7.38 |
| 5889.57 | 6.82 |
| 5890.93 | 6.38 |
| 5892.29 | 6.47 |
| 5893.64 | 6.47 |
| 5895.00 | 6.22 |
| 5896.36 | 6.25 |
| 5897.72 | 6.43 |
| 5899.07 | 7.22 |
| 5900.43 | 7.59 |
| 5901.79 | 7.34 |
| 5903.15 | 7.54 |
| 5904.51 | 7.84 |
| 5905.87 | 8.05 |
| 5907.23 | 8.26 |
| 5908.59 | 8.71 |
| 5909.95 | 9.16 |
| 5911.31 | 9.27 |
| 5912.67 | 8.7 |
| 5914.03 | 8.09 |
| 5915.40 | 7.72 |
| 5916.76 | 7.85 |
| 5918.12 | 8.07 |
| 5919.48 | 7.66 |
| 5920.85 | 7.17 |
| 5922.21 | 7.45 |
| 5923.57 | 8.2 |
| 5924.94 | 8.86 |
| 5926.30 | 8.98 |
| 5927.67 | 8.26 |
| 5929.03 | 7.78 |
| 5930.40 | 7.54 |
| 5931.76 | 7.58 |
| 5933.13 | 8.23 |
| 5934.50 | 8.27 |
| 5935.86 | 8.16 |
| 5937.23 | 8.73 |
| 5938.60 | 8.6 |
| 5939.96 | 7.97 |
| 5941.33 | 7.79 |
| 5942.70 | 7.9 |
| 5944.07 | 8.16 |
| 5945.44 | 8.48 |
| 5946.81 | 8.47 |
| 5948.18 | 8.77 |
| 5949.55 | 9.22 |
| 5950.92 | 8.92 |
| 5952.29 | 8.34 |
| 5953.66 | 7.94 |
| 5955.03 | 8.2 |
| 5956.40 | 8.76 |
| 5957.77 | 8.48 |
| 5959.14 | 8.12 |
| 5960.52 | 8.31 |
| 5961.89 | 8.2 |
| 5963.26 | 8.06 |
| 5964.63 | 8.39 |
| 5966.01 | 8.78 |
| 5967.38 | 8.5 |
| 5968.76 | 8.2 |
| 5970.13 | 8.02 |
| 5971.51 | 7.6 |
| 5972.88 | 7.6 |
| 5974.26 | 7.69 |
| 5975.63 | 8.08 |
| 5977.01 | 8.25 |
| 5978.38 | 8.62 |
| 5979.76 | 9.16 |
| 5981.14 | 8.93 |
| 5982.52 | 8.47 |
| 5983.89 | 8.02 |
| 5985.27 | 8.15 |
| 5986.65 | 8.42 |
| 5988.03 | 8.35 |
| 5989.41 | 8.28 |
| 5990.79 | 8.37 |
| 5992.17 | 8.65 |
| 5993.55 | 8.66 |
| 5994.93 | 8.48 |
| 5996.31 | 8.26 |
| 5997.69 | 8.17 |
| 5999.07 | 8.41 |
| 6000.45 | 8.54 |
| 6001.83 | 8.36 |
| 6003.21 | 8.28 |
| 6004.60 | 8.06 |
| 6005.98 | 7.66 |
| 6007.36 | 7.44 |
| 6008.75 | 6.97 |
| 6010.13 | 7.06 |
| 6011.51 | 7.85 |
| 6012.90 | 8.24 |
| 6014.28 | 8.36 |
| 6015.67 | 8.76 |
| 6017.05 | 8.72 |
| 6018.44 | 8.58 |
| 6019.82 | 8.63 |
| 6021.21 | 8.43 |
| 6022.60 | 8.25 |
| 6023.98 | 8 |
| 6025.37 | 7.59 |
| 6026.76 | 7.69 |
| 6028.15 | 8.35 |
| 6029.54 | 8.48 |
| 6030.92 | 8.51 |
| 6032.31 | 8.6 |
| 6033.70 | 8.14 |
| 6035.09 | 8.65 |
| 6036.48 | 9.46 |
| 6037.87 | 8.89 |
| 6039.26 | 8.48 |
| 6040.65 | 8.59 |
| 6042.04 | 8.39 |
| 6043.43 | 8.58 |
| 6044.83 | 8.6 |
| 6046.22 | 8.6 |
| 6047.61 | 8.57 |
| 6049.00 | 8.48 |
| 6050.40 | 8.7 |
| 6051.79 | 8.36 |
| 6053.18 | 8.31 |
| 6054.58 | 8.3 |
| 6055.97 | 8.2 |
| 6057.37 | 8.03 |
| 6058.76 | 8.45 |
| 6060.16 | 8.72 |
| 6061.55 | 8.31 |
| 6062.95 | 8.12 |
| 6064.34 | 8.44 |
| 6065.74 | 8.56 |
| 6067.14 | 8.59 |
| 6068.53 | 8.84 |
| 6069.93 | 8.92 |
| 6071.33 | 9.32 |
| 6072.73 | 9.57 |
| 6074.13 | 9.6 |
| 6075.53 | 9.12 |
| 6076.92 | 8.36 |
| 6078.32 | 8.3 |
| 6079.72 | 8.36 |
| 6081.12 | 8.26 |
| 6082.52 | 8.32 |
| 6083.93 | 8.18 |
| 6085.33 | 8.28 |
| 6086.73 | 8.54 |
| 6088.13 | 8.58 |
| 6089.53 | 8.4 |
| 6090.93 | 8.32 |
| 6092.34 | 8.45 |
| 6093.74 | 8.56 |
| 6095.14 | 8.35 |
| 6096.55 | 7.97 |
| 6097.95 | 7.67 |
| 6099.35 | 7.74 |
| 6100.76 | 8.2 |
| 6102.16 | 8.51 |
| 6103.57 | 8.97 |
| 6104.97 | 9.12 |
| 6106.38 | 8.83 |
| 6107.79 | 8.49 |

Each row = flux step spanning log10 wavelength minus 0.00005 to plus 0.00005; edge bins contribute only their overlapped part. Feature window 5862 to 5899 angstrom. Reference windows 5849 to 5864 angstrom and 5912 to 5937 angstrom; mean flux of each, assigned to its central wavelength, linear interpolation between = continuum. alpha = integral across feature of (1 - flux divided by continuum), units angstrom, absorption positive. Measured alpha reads 2.8 angstrom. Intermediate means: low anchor 8.25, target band 7.56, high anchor 8.04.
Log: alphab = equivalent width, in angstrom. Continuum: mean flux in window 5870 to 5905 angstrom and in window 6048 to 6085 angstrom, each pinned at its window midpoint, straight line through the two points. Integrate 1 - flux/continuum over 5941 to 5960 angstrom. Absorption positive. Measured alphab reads -1.5 angstrom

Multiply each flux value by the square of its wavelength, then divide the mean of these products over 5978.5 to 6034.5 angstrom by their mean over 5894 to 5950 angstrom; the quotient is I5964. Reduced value 1.06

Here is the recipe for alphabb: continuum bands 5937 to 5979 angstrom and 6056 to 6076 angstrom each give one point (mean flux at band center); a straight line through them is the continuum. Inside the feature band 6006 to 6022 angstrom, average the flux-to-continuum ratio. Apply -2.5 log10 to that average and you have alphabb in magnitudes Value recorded 0.06 mag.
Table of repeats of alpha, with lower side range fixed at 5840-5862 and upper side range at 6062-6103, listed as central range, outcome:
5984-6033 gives 1.2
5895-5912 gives 1.2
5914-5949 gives 1.0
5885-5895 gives 1.6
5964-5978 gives 0.4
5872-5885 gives 0.8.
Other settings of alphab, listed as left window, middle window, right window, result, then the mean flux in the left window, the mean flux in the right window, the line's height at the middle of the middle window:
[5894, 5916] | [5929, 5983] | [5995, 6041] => -2.07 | 7.75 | 8.26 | 7.98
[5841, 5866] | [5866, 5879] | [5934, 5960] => 0.20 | 8.26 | 8.38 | 8.28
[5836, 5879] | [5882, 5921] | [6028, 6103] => 3.61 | 8.3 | 8.51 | 8.34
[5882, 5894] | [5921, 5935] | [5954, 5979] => -0.69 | 7.16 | 8.21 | 7.7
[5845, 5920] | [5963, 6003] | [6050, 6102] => -0.75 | 7.86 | 8.47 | 8.18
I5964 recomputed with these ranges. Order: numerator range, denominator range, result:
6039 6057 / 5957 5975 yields 1.07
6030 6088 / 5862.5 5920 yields 1.17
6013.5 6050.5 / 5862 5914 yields 1.15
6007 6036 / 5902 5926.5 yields 1.04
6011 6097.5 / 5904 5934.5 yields 1.09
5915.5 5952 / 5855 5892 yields 1.06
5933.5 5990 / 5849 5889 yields 1.07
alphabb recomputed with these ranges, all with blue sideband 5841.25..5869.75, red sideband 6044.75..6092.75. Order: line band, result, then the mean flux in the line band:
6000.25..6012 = 0.09 mag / 7.77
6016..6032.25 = 0.02 mag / 8.32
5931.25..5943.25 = 0.03 mag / 8.15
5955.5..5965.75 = 0.01 mag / 8.35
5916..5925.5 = 0.06 mag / 7.88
